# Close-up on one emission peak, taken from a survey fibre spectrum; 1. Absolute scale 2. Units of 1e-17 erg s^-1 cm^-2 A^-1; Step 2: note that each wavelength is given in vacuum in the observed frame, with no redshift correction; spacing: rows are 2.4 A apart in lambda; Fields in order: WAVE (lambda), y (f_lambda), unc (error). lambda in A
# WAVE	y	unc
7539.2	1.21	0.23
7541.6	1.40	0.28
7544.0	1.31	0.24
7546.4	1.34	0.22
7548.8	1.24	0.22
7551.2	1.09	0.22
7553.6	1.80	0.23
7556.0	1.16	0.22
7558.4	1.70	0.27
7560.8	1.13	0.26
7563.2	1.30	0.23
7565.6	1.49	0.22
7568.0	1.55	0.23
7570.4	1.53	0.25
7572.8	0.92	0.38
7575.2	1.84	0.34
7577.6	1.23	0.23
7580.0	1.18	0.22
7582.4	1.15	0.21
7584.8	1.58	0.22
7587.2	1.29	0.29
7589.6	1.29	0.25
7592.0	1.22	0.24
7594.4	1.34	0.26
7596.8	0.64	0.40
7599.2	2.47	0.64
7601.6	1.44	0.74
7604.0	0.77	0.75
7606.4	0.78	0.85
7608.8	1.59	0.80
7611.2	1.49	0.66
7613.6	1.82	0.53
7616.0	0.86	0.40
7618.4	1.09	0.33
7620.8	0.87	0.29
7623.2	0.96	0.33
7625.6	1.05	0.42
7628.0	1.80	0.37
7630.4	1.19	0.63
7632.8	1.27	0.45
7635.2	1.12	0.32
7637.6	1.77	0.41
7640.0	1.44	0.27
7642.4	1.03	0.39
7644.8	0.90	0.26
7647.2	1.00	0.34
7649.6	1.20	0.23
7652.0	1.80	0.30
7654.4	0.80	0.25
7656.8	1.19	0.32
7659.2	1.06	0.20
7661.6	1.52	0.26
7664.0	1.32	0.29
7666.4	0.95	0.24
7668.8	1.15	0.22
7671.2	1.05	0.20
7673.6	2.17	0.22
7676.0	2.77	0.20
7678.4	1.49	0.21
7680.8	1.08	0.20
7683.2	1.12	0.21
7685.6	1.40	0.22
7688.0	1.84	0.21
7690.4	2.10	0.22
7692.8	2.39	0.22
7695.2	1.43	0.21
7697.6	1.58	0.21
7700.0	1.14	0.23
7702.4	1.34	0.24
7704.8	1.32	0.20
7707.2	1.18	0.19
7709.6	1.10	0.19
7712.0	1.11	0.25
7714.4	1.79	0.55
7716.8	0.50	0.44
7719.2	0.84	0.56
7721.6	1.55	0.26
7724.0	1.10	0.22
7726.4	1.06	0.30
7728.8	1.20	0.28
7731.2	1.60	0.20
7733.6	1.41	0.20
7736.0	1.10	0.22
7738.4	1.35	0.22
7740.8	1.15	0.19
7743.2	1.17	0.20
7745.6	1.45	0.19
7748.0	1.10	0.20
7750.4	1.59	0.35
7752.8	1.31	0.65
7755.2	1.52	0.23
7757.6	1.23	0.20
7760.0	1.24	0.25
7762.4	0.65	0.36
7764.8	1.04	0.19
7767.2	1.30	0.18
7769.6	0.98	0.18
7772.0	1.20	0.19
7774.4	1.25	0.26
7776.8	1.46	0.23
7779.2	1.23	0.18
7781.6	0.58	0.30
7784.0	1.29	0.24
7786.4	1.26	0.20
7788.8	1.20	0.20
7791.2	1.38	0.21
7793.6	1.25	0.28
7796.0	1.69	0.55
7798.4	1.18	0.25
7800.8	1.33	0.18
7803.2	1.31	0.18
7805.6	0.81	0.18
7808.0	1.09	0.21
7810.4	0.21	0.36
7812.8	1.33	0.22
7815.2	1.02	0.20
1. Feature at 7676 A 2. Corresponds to [S II]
